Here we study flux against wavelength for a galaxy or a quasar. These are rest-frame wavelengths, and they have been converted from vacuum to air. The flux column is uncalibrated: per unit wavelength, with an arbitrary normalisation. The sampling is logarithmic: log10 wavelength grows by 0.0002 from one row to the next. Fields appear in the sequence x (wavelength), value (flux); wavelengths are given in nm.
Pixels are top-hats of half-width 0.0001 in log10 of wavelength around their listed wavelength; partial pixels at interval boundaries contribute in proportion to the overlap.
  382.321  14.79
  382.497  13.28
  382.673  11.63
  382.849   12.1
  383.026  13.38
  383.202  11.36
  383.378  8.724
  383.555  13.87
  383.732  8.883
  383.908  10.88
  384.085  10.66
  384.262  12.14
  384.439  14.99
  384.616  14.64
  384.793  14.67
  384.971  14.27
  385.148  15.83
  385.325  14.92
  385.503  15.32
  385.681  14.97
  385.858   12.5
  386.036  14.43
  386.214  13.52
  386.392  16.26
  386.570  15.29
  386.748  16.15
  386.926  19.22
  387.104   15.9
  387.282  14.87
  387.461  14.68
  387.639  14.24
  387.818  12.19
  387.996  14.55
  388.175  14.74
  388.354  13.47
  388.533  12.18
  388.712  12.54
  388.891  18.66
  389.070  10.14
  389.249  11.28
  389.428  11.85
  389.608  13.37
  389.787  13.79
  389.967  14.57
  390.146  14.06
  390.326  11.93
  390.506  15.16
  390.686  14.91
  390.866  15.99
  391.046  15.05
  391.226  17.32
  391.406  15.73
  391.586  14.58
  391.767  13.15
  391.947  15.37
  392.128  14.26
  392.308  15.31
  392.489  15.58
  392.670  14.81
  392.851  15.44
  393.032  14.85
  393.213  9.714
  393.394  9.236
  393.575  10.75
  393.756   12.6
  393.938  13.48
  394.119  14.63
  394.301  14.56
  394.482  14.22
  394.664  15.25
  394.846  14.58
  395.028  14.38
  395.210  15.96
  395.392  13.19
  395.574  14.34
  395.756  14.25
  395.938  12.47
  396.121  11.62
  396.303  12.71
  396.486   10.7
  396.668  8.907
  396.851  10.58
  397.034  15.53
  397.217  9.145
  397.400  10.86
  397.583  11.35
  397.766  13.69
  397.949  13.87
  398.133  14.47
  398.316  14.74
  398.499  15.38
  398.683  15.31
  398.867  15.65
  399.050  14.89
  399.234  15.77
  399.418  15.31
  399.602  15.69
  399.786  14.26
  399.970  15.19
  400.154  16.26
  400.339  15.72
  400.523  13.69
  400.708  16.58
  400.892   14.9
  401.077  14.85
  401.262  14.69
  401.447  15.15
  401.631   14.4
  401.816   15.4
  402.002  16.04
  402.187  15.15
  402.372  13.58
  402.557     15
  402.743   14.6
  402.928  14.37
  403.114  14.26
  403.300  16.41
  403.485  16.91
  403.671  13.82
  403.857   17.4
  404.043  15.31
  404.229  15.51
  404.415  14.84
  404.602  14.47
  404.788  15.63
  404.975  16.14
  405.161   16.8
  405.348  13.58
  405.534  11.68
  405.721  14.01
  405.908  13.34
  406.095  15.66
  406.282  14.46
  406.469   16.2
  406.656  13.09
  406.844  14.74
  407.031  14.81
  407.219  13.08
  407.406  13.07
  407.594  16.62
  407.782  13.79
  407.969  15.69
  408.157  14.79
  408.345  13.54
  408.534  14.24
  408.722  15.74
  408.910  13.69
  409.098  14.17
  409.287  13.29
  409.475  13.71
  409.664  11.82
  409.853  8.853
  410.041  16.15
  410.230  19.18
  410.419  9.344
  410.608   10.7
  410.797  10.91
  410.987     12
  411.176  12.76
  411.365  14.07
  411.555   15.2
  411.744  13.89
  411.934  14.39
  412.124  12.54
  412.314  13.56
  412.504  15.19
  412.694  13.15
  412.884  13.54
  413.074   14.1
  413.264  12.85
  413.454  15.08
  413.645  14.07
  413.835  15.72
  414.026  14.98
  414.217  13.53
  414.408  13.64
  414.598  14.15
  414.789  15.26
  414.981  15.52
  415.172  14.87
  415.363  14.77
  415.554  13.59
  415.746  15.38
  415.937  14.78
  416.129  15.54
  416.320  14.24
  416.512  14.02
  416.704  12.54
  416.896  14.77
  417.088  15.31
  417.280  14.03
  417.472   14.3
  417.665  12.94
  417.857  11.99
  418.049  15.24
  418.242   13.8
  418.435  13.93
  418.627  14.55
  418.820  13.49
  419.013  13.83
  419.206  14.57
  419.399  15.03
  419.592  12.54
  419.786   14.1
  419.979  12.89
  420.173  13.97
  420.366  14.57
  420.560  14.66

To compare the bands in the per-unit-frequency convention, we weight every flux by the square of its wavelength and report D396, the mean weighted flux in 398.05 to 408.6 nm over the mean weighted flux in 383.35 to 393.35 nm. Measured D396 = 1.14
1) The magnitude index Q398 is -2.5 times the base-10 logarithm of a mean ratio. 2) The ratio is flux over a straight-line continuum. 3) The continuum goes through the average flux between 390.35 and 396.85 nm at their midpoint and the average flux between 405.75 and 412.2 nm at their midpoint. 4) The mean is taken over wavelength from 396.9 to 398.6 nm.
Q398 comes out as 0.05 mag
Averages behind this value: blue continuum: 13.8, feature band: 13.2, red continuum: 13.8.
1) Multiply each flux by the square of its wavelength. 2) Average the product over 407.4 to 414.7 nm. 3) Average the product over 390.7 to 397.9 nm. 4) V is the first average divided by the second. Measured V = 1.1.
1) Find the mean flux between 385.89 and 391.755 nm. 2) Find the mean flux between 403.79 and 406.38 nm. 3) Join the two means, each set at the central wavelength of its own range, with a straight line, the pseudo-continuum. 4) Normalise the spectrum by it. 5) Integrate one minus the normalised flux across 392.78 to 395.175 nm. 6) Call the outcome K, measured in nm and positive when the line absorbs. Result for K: 0.19 nm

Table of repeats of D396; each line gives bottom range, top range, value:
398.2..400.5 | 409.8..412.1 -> 0.91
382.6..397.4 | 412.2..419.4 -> 1.19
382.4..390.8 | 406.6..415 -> 1.14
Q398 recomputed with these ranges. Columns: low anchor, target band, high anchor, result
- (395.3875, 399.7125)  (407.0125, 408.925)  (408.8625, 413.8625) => -0.08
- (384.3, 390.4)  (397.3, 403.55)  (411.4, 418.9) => -0.04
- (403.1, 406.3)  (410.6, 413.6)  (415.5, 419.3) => 0.08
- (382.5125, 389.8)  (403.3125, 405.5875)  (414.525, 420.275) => -0.10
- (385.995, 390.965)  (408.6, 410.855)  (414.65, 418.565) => 0.09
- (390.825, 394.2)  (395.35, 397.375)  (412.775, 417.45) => 0.17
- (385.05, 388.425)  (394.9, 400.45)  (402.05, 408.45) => 0.08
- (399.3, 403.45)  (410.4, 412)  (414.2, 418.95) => 0.15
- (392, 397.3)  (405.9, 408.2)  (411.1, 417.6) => -0.06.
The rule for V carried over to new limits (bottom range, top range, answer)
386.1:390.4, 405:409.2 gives 1.12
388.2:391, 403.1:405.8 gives 1.20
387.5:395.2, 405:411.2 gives 1.08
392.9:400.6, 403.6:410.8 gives 1.10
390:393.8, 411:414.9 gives 1.11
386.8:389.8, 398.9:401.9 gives 1.15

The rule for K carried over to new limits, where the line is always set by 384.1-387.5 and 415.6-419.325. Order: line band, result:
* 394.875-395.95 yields 0.03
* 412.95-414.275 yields -0.01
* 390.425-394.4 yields 0.15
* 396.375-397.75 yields 0.32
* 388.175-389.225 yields 0.10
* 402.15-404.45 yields -0.11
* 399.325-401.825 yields -0.10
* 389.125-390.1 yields 0.12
